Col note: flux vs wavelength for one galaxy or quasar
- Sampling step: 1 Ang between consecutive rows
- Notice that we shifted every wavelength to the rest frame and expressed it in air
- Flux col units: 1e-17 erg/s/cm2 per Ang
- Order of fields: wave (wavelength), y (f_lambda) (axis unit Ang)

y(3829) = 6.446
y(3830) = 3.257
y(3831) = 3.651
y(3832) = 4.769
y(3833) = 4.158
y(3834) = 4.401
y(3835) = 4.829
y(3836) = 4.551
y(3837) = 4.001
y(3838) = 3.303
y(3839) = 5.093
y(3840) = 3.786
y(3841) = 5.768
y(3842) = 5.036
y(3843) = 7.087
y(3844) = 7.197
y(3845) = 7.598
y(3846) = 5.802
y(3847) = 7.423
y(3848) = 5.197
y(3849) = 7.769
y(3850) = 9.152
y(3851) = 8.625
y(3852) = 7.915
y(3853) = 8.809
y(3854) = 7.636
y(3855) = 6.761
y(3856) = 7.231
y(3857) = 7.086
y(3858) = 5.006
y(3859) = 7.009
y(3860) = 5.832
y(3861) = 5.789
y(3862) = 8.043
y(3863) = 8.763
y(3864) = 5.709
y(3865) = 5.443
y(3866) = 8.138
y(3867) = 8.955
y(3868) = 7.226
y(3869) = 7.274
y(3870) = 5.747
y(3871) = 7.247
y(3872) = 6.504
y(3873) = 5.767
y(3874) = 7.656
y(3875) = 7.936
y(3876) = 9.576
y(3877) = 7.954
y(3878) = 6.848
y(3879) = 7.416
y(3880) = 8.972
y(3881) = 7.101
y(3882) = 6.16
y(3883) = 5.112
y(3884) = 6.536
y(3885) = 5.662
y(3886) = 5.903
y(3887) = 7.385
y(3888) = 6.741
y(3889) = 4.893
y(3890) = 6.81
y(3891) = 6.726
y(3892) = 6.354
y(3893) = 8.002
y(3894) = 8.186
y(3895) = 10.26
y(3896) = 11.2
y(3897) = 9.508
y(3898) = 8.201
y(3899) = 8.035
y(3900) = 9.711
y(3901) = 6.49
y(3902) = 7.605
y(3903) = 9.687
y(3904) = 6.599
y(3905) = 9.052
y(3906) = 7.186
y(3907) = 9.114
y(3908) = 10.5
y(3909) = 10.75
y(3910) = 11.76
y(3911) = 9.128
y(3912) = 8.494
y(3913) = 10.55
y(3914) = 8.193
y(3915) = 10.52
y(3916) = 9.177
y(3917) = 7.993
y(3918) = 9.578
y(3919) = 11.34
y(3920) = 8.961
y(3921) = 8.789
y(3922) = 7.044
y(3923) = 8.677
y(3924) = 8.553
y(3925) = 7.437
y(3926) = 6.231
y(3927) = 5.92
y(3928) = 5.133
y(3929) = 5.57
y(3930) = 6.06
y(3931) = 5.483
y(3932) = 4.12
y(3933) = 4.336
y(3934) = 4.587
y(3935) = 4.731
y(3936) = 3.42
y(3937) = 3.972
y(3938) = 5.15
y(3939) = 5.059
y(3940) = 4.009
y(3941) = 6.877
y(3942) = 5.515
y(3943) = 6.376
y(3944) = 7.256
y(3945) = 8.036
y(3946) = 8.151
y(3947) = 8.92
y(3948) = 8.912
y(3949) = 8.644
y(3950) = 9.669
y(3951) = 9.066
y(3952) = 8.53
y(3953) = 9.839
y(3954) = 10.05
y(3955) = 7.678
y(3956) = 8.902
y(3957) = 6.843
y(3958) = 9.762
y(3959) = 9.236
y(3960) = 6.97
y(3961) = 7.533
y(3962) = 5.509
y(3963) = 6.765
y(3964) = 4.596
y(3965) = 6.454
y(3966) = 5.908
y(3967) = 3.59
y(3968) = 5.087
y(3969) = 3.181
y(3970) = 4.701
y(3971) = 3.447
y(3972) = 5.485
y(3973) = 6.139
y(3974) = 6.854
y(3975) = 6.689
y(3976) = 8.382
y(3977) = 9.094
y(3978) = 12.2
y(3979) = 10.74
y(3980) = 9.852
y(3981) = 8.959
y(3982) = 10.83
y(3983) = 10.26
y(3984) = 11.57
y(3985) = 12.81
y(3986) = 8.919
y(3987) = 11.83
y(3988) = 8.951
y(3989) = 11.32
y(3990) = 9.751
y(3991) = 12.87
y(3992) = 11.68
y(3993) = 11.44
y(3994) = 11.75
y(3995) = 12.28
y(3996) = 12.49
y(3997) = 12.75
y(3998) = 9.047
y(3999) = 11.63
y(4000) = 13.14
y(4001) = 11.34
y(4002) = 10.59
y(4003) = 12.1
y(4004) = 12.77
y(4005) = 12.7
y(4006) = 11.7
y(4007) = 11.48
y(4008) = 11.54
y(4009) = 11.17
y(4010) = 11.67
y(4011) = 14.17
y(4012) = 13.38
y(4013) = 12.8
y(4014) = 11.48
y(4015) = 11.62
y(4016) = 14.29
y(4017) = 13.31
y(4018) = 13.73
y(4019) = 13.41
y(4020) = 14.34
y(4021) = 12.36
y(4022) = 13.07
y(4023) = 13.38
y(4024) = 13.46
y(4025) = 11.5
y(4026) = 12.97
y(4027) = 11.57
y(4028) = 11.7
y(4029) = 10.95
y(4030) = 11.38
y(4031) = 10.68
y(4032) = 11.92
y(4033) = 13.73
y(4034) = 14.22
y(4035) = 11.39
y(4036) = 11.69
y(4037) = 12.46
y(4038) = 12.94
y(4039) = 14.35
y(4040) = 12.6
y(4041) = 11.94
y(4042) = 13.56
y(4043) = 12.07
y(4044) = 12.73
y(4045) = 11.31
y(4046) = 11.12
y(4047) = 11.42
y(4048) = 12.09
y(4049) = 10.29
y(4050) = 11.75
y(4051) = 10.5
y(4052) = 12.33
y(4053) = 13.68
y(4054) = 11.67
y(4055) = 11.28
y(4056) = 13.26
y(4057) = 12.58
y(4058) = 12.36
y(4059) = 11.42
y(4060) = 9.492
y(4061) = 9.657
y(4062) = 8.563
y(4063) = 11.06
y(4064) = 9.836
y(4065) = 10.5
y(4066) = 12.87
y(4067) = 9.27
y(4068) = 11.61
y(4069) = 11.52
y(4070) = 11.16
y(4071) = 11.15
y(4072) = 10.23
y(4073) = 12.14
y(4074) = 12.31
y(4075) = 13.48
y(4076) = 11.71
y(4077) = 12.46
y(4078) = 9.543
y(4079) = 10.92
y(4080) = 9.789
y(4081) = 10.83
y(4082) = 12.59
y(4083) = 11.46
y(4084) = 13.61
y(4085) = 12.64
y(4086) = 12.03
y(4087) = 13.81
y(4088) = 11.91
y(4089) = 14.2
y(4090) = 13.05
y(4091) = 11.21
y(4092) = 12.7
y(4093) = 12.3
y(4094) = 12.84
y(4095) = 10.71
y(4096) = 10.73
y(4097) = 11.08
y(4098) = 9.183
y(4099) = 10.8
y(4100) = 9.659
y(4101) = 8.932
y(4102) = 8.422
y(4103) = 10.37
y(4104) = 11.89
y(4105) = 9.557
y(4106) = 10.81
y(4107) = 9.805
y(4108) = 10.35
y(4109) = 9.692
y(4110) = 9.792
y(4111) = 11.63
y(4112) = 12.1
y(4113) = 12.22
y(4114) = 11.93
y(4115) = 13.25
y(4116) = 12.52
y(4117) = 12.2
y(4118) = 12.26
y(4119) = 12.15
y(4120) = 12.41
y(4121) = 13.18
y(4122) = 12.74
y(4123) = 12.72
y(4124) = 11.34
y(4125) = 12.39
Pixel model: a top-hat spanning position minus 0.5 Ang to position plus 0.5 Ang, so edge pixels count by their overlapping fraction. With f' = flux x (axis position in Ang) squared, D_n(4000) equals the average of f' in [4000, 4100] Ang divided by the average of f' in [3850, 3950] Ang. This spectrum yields 1.73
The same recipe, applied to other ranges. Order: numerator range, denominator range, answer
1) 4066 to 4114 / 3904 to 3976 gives 1.68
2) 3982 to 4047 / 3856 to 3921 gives 1.64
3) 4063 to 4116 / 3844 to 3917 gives 1.63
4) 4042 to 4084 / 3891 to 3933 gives 1.49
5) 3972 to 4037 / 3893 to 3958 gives 1.53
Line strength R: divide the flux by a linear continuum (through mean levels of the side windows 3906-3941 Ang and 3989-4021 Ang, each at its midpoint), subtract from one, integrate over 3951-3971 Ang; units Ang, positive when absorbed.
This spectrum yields 5.50 Ang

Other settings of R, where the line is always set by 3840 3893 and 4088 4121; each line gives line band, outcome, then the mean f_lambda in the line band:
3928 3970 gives 9.50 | 6.55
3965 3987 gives 2.67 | 7.9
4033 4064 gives -4.78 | 11.9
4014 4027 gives -4.29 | 13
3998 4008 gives -2.46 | 11.8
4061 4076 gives -0.61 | 11.1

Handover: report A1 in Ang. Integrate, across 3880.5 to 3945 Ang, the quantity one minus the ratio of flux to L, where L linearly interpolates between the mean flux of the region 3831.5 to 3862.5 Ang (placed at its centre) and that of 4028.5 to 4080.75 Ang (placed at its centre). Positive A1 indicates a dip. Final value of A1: 4.0 Ang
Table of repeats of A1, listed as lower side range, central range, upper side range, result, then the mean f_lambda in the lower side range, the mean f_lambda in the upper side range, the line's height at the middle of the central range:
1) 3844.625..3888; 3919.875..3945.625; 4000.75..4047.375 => 9.08 Ang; 7.1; 12.4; 9.33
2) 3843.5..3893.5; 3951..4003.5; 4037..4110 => 2.34 Ang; 7.05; 11.4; 9.38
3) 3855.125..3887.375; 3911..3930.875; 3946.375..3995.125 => -0.90 Ang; 6.96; 8.55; 7.76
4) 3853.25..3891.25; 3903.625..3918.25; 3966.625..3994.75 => -3.10 Ang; 6.92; 8.92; 7.64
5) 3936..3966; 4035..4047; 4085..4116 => -3.29 Ang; 7.3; 11.3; 9.69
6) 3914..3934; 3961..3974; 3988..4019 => 6.13 Ang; 7.37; 12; 9.92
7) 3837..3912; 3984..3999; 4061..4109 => -2.86 Ang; 7.36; 11.2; 9.49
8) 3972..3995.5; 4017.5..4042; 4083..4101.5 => -4.05 Ang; 10.1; 11.7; 10.8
